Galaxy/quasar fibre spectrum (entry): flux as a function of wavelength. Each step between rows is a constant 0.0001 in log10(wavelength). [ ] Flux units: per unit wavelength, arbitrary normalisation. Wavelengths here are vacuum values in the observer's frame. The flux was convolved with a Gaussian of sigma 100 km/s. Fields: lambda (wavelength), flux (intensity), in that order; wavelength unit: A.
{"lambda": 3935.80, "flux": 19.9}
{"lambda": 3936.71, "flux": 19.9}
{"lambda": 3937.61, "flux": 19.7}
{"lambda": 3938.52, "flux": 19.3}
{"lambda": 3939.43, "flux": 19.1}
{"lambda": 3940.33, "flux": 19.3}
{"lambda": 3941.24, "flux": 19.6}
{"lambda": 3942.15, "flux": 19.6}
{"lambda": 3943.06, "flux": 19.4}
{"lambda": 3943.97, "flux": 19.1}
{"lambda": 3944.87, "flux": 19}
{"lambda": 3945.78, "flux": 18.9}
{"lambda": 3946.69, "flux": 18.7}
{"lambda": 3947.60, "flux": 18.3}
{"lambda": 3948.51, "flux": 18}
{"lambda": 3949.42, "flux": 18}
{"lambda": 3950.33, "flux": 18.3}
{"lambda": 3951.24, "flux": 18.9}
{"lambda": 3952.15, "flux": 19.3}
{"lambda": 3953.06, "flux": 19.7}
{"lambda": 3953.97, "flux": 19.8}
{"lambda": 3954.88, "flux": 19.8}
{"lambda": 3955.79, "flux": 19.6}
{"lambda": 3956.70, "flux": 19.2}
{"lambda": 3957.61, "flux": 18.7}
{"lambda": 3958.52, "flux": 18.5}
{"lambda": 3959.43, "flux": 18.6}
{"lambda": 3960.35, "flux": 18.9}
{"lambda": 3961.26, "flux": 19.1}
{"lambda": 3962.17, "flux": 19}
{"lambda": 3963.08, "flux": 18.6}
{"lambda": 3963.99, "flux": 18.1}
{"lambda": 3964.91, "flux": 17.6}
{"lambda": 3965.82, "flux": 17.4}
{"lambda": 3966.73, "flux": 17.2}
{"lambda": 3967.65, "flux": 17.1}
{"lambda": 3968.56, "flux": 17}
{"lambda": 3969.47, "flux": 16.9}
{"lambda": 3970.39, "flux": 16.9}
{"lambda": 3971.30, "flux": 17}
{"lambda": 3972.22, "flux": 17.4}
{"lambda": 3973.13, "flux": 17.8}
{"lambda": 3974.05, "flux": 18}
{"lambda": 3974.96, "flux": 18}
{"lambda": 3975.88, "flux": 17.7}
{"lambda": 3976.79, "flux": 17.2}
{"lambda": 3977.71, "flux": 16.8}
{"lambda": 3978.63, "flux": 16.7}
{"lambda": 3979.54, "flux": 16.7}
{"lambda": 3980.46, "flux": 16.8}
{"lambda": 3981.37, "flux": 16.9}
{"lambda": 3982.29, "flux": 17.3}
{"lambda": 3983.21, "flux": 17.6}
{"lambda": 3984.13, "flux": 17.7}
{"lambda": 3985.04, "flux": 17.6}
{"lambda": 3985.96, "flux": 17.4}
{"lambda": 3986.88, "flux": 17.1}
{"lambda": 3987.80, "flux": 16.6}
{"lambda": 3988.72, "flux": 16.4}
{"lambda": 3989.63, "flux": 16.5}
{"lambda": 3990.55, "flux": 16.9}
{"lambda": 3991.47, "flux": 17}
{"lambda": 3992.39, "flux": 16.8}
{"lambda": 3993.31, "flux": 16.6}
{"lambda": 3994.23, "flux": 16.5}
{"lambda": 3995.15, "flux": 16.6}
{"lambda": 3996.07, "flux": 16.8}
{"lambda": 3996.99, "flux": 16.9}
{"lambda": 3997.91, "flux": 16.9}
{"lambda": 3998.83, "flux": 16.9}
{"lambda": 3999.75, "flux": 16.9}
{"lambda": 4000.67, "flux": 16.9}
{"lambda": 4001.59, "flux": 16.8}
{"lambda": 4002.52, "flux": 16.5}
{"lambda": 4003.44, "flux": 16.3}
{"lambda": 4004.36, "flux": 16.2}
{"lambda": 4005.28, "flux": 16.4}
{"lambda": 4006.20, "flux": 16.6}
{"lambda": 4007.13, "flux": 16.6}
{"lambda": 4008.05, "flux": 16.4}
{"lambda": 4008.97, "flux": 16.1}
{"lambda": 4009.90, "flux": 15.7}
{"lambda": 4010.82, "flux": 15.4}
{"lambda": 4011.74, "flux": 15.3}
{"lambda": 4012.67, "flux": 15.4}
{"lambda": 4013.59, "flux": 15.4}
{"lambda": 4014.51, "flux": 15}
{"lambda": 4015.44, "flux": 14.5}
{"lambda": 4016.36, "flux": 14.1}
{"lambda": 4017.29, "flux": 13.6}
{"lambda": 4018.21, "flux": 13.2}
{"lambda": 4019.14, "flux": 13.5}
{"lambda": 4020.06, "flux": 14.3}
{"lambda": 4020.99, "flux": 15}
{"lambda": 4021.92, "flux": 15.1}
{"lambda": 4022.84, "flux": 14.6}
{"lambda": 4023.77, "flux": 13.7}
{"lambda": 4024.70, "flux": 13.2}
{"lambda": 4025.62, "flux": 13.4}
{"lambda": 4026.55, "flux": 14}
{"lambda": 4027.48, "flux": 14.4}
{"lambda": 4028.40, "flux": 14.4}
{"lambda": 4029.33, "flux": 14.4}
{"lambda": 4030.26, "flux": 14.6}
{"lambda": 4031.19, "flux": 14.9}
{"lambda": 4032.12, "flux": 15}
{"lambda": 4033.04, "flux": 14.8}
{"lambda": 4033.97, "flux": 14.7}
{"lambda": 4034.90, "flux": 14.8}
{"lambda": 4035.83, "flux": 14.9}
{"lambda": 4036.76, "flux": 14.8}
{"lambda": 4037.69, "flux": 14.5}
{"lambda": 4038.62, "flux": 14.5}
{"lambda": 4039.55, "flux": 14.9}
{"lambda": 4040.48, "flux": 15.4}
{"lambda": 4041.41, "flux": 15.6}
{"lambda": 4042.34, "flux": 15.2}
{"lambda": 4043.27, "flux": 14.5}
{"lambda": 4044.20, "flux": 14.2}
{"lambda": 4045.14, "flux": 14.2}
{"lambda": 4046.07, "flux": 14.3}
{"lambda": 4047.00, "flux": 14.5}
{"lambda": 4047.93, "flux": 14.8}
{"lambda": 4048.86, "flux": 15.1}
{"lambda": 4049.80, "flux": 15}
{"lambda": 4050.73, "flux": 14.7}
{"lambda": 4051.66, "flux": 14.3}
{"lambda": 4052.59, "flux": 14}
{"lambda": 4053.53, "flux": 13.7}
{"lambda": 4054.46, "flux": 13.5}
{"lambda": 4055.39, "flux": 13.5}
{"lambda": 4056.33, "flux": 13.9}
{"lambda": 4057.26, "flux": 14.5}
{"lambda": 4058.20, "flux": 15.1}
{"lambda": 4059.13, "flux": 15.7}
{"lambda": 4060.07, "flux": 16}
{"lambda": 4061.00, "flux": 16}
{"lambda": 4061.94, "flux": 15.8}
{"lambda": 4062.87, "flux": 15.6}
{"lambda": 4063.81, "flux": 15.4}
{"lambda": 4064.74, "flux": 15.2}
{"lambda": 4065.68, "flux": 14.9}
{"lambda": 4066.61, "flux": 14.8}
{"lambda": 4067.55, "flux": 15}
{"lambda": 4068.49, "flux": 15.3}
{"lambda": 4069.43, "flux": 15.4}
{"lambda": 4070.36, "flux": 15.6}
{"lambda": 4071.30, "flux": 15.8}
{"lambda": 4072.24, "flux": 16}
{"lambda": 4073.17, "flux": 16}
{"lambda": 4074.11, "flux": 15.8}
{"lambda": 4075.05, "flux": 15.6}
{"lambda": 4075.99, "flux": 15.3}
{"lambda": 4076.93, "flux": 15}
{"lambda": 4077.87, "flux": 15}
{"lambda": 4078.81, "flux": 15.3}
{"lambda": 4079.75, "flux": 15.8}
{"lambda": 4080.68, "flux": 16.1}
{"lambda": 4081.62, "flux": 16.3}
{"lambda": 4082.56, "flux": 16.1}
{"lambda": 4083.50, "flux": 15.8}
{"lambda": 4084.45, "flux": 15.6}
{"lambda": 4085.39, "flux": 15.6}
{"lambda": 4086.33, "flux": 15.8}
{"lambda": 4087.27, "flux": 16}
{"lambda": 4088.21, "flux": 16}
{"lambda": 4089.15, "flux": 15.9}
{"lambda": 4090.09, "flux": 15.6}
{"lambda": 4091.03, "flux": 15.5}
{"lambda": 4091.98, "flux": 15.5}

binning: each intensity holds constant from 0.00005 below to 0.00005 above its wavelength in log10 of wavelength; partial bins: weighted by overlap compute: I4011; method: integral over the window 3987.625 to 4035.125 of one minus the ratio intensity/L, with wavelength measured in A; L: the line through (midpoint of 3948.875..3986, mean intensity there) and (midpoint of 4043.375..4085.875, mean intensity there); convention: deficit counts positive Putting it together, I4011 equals 3.5 A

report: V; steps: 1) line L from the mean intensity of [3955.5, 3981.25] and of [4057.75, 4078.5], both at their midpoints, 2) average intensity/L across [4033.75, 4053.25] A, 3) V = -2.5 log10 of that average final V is 0.095 mag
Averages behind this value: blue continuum 17.8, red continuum 15.5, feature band 14.7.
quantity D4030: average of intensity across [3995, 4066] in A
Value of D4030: 15.1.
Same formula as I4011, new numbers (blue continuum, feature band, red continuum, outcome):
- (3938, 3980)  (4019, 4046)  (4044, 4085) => 2.6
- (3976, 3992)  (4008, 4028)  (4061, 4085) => 2.3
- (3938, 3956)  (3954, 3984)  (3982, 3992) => 0.3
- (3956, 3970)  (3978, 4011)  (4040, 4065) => 0.5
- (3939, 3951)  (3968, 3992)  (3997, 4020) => 0.0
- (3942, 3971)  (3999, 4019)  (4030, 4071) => 1.0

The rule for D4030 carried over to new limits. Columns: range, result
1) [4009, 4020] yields 14.7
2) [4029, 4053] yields 14.7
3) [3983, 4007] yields 16.8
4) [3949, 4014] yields 17.3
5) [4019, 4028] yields 14.2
